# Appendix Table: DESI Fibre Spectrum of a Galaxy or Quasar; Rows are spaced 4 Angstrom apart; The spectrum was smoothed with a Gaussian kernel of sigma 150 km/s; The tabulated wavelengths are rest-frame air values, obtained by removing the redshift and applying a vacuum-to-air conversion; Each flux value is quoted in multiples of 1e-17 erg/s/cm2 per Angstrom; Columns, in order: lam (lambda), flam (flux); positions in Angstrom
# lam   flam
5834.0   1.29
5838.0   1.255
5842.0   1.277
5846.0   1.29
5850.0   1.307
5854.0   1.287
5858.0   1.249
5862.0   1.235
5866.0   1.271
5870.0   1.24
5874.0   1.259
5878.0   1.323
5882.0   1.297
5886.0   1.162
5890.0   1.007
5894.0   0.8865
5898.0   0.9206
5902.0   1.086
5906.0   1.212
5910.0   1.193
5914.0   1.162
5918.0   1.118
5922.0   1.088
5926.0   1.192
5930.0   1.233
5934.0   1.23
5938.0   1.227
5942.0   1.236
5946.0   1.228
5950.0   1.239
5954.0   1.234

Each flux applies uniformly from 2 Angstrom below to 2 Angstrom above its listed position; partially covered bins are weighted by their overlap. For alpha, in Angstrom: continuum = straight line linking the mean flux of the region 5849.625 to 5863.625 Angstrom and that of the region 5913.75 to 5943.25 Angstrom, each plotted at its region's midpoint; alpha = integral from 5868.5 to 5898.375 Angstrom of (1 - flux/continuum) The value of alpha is 2.2 Angstrom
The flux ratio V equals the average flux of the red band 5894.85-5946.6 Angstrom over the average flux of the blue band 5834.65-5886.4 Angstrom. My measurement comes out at 0.91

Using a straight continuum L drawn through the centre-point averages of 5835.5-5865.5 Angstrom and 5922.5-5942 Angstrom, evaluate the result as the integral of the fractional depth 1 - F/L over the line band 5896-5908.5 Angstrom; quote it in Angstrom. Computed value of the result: 1.6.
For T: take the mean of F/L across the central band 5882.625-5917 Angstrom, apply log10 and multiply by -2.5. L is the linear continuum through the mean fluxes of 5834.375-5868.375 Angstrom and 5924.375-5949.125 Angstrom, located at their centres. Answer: 0.15 mag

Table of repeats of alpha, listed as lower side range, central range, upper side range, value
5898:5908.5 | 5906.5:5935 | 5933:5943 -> -0.1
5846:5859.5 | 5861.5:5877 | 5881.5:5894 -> -0.8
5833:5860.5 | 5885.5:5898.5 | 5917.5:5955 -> 2.7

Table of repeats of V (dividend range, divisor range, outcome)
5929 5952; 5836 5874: 0.97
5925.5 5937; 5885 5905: 1.20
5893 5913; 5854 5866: 0.86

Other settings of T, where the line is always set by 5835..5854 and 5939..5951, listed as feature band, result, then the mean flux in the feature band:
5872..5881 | -0.021 mag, 1.29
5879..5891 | 0.072 mag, 1.18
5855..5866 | 0.020 mag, 1.25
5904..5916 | 0.055 mag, 1.19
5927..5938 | 0.011 mag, 1.23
